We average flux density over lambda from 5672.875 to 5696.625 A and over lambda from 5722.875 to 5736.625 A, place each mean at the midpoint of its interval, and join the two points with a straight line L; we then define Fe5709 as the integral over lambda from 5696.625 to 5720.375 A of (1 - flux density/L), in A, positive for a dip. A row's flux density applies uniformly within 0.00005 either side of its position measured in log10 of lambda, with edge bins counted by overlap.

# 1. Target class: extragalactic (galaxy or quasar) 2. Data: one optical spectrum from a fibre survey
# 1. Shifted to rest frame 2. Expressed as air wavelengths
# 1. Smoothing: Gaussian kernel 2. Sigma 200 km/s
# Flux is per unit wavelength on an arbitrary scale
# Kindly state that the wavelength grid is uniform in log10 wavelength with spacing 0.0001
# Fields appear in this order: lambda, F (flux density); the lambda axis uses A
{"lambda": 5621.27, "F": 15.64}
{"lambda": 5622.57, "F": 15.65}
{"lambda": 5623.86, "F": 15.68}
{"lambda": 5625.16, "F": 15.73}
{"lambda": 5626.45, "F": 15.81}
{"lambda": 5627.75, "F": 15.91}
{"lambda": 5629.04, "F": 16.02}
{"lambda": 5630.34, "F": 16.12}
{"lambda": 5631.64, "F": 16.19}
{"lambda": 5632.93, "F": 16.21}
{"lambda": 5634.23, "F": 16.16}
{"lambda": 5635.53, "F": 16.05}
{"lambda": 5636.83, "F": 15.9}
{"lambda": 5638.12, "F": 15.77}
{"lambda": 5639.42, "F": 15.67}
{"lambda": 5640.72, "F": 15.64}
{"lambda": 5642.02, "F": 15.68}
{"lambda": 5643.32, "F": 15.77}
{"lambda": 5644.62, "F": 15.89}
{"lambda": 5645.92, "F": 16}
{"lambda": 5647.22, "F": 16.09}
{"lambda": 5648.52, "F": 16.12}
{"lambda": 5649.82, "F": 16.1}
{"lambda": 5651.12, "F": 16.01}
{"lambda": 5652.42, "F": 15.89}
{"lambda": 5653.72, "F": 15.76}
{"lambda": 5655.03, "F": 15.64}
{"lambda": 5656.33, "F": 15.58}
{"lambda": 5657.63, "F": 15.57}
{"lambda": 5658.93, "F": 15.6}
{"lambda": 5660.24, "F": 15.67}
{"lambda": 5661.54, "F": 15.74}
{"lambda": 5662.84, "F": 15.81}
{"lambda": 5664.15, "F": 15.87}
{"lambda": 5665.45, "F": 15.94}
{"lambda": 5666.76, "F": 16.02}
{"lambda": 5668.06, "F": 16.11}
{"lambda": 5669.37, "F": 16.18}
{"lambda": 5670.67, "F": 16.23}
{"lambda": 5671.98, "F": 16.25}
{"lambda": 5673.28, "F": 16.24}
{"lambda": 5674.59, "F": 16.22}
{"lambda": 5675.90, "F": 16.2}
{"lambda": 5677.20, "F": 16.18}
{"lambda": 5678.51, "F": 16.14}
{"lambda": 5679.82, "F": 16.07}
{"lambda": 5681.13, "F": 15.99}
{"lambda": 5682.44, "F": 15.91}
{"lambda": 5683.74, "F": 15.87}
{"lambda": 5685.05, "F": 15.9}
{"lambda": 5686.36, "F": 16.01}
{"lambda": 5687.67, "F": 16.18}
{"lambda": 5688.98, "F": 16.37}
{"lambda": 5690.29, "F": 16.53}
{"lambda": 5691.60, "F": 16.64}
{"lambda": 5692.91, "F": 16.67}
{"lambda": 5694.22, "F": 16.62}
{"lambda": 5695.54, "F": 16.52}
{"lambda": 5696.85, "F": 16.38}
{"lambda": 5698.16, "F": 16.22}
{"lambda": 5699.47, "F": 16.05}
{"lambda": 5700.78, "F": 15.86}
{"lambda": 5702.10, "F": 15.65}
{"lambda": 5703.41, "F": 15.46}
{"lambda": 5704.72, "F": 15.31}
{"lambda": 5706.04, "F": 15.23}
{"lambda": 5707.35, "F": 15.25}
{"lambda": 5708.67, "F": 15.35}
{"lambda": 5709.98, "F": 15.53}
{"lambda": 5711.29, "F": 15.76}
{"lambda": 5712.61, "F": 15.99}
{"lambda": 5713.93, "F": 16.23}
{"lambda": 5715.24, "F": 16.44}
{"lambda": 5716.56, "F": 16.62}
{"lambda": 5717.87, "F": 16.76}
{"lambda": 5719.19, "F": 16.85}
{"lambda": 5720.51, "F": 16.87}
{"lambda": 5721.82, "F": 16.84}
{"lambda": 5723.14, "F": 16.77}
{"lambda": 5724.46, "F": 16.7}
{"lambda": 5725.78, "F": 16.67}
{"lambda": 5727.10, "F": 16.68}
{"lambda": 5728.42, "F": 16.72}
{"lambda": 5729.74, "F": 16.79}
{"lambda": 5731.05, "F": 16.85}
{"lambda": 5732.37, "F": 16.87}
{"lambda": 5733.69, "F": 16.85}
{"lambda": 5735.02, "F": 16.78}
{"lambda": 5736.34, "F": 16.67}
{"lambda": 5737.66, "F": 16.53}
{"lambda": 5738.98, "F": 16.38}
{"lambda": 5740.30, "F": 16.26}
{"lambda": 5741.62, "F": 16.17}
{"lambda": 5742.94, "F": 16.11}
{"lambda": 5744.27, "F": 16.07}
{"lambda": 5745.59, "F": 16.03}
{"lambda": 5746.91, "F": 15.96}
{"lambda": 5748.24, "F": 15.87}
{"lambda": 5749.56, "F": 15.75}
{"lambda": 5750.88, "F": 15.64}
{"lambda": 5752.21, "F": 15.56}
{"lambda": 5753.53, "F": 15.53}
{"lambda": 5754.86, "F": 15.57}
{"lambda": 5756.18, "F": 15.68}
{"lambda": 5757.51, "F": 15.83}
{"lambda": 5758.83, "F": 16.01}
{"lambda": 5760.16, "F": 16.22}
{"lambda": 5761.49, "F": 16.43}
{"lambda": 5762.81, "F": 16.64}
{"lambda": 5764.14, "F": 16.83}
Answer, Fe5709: 0.8 A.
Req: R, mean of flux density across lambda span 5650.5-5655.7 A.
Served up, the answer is 15.8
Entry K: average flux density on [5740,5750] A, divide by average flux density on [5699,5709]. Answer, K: 1.03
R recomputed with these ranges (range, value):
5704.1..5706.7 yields 15.3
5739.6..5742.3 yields 16.3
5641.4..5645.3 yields 15.8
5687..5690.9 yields 16.4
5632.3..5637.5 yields 16.1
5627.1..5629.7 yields 16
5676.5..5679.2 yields 16.2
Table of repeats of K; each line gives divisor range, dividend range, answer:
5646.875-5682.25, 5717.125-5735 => 1.05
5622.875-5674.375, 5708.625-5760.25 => 1.02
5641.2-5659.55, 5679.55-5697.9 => 1.03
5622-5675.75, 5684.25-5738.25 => 1.02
